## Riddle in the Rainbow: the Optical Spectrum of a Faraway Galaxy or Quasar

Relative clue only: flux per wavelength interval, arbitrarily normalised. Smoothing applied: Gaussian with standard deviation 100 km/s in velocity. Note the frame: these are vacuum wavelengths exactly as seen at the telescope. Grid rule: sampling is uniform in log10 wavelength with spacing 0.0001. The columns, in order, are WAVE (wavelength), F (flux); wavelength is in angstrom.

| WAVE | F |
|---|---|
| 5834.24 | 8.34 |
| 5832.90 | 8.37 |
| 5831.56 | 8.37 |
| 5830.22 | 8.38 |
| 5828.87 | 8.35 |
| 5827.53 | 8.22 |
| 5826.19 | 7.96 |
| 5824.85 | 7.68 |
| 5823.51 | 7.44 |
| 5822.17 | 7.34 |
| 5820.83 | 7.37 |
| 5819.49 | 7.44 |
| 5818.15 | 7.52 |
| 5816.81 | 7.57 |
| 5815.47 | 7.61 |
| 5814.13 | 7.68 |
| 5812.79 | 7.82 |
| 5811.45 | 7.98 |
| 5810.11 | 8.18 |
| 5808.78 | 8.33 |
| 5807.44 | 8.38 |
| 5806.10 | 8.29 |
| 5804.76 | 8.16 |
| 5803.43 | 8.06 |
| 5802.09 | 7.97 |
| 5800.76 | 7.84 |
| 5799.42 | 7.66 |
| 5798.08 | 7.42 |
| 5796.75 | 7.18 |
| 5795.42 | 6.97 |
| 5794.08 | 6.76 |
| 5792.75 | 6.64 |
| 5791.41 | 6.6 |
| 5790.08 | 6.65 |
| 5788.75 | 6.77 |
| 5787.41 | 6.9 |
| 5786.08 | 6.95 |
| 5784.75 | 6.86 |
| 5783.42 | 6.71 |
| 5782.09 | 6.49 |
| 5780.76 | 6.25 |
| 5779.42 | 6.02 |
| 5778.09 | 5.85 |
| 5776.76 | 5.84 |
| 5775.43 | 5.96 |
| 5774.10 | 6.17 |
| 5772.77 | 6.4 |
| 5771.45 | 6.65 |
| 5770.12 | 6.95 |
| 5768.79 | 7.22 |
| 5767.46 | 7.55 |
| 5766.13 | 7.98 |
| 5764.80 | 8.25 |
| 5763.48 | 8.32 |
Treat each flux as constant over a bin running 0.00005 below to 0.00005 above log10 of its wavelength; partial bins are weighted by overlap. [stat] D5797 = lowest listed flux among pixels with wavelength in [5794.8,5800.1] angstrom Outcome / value 6.97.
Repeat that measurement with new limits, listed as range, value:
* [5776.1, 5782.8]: 5.84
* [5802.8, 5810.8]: 8.06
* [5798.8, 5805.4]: 7.66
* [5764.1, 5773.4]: 6.4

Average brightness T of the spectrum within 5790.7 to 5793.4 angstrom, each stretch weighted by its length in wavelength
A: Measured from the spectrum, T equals 6.61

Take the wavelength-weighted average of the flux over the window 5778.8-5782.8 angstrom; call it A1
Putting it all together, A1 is 6.25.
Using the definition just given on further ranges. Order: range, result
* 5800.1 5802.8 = 7.91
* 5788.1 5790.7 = 6.72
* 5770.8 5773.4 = 6.55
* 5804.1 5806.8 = 8.21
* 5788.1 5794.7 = 6.69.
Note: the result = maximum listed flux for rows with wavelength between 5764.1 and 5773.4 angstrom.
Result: 8.25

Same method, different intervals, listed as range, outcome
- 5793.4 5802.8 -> 7.97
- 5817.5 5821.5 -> 7.52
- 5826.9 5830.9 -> 8.38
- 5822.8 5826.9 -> 7.96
